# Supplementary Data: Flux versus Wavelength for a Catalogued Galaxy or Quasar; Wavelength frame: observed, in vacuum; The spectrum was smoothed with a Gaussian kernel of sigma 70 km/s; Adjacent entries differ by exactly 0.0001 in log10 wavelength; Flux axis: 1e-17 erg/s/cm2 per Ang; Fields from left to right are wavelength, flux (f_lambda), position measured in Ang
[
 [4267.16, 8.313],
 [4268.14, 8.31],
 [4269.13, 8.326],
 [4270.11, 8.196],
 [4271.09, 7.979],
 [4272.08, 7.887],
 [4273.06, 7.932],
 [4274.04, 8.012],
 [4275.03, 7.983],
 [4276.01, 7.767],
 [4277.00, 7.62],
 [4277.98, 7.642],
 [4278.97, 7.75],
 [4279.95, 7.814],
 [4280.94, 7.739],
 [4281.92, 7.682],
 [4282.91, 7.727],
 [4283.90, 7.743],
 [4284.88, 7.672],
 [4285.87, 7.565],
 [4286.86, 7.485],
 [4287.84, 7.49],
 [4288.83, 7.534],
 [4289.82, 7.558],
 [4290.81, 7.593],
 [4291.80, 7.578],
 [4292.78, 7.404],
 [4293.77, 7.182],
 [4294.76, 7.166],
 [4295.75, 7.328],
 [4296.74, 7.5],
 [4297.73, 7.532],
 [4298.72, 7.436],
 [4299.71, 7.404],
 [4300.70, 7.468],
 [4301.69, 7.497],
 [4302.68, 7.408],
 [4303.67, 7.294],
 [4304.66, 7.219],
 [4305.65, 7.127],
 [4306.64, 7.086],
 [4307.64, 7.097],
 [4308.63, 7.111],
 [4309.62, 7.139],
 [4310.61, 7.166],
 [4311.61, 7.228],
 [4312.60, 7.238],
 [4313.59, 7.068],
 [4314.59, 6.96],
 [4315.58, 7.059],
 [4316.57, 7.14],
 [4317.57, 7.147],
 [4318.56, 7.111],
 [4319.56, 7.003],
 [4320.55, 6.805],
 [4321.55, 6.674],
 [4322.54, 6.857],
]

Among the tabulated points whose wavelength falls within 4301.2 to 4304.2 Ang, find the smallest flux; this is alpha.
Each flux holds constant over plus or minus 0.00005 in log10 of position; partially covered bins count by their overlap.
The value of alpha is 7.294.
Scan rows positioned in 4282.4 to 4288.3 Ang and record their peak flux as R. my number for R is 7.743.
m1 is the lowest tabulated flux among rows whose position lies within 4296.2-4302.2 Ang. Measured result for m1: 7.404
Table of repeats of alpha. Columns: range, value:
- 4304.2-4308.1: 7.086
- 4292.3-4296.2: 7.166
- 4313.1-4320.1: 6.96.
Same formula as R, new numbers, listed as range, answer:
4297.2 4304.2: 7.532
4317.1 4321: 7.147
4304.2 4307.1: 7.219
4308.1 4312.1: 7.228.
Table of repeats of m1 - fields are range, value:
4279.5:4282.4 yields 7.682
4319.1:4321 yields 6.805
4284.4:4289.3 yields 7.485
